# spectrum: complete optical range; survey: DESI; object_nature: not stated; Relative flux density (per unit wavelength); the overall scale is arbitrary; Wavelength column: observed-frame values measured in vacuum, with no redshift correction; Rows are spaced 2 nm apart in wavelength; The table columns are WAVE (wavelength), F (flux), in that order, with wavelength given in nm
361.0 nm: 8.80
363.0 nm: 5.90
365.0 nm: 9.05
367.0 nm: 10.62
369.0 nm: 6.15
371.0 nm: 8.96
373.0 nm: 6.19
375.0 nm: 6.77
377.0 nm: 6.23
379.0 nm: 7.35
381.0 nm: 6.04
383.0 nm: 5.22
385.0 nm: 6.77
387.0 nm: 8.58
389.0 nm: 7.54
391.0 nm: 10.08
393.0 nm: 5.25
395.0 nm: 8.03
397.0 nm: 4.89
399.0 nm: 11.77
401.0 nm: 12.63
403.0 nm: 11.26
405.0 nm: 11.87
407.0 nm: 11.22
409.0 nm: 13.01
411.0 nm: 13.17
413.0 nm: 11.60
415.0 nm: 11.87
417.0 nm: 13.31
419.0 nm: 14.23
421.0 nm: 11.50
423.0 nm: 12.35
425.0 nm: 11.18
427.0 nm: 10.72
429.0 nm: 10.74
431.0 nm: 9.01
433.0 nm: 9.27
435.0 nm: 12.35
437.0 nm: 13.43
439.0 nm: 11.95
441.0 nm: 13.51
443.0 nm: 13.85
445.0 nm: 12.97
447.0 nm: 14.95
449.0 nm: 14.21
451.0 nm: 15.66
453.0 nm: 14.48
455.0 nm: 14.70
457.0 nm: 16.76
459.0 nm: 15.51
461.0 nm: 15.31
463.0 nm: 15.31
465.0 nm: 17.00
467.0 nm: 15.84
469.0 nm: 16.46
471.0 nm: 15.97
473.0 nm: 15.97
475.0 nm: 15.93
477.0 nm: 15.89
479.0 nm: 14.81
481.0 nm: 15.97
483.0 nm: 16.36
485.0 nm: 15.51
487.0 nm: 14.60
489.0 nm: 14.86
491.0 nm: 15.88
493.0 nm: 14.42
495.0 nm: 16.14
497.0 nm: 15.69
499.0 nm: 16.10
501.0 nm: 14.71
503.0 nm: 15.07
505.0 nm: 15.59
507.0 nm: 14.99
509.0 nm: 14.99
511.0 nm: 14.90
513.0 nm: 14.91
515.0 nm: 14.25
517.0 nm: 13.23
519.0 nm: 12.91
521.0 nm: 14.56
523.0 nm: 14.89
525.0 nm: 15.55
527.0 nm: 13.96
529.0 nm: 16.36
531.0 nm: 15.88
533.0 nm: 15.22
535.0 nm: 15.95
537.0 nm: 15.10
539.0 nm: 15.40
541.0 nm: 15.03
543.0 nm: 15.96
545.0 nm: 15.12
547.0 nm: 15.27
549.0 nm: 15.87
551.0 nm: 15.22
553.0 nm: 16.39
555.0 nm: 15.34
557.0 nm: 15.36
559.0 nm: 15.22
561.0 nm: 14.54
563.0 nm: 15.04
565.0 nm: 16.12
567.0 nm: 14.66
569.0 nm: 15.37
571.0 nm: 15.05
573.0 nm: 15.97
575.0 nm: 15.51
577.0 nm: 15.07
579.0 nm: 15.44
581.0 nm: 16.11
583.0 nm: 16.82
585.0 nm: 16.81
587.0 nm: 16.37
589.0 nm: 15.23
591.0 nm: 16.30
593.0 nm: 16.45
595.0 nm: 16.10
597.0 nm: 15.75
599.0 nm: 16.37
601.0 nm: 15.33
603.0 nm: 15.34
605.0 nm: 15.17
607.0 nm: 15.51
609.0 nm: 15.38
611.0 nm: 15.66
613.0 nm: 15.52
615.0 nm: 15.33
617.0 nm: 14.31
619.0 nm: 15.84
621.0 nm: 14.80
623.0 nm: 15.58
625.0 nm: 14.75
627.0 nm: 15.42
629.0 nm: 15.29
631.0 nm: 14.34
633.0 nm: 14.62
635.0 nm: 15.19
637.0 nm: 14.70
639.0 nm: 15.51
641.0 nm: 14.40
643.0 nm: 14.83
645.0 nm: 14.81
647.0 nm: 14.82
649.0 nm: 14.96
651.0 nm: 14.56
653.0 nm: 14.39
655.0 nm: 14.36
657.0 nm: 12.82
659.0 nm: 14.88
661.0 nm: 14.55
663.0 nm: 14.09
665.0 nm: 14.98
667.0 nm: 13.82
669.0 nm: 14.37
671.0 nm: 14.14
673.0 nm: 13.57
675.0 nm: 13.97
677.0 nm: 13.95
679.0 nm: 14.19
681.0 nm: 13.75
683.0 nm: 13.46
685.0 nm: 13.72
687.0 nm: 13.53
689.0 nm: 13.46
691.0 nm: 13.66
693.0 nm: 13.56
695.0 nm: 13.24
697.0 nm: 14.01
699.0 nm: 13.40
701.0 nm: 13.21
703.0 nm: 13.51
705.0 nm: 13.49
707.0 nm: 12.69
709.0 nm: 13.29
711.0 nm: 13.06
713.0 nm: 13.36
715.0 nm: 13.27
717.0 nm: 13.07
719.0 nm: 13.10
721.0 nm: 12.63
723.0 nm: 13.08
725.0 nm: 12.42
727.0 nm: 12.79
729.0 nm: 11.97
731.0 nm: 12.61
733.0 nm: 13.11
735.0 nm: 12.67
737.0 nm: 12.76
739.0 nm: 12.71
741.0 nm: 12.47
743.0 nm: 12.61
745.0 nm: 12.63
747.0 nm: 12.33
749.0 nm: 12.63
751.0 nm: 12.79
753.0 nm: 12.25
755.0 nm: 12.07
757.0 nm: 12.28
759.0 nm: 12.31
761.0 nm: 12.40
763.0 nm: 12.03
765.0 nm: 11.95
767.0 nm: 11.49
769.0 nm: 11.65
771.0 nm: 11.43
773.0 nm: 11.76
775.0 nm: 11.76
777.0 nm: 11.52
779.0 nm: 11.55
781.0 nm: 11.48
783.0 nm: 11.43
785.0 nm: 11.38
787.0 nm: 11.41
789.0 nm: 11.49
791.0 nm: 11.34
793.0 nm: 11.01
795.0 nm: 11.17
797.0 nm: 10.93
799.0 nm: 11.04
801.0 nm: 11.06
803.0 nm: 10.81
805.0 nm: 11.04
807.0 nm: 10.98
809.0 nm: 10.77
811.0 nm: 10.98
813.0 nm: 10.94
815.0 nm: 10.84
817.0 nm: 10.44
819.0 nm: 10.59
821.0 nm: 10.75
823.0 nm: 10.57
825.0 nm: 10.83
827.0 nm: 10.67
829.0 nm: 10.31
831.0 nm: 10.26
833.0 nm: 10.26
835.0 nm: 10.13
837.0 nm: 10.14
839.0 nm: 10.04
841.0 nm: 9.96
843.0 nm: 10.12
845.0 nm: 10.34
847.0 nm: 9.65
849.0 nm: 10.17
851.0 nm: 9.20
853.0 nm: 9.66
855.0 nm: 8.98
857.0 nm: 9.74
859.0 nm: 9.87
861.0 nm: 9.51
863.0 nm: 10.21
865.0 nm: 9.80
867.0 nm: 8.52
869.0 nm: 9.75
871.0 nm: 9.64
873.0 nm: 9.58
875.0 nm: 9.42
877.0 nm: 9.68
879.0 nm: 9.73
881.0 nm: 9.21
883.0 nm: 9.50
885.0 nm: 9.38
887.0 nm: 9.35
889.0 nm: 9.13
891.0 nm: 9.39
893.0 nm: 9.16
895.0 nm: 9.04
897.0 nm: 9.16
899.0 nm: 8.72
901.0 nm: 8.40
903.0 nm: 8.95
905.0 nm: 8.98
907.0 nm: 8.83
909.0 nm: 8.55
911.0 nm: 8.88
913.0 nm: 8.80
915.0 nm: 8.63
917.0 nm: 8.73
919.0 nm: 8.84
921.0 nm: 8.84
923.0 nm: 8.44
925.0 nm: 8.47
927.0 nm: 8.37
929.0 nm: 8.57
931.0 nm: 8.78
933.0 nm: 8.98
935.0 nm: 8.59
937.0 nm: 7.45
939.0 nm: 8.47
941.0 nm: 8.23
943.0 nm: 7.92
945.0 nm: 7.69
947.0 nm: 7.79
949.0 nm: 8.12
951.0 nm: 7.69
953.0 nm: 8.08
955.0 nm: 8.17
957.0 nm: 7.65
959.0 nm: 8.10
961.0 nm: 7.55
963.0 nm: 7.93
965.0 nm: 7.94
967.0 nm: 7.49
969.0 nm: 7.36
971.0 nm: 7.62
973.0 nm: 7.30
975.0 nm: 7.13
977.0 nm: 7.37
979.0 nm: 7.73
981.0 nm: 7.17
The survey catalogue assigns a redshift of 0.000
